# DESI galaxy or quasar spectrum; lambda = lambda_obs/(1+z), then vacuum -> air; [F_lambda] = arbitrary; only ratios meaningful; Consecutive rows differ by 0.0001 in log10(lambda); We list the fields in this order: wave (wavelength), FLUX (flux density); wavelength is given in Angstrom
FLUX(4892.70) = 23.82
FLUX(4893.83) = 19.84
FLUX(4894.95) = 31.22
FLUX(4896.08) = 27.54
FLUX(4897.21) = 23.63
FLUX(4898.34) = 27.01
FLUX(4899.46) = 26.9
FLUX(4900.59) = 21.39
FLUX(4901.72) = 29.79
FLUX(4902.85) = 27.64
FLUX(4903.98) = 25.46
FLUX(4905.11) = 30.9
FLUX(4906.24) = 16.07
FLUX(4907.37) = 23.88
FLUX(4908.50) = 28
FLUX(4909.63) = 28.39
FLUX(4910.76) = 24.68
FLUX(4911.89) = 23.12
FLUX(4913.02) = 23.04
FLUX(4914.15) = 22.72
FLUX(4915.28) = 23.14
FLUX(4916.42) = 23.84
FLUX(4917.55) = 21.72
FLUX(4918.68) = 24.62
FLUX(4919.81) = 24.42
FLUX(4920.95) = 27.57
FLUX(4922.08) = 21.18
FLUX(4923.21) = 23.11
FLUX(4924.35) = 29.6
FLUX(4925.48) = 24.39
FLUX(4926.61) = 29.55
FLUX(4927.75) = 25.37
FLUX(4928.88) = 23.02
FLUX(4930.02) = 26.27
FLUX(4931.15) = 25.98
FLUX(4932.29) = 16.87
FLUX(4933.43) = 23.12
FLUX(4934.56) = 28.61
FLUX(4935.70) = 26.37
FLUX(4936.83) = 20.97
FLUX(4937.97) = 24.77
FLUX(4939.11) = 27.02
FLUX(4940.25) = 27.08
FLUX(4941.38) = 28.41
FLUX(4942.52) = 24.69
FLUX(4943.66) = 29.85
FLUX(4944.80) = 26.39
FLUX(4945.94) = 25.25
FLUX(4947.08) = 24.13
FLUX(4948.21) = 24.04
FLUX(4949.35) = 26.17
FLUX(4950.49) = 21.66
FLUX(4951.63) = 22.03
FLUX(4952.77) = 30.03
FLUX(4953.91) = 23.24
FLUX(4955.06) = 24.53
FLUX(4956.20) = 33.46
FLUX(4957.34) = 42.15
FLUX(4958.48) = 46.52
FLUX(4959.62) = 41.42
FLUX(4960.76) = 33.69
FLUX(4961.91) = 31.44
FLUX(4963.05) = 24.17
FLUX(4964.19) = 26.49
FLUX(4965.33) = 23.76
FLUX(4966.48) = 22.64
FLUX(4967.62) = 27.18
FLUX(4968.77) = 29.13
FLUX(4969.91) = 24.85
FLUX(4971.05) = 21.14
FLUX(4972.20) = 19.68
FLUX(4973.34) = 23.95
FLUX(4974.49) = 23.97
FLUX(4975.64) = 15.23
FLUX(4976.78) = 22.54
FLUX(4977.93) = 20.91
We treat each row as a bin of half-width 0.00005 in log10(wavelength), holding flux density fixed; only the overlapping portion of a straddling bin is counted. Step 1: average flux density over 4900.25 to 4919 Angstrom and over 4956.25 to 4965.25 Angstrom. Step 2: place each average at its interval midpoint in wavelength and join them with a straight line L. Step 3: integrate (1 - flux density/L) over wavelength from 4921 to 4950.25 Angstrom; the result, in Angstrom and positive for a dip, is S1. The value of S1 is 4.2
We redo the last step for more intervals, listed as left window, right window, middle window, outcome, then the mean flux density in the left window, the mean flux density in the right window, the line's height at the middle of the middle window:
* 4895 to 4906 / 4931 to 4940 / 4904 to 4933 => 1.0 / 26.6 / 24.2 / 25.4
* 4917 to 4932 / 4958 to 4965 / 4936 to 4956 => 2.9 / 25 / 33.5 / 29.9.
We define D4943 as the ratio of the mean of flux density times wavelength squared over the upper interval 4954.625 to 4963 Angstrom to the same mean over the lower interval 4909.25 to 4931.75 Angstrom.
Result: 1.46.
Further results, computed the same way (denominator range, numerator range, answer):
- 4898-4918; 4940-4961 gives 1.19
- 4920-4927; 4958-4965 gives 1.32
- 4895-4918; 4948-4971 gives 1.17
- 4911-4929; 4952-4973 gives 1.21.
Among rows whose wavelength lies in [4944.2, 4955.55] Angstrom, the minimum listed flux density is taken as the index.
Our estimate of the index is 21.66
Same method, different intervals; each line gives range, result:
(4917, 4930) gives 21.18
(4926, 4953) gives 16.87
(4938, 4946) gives 24.69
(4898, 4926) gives 16.07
